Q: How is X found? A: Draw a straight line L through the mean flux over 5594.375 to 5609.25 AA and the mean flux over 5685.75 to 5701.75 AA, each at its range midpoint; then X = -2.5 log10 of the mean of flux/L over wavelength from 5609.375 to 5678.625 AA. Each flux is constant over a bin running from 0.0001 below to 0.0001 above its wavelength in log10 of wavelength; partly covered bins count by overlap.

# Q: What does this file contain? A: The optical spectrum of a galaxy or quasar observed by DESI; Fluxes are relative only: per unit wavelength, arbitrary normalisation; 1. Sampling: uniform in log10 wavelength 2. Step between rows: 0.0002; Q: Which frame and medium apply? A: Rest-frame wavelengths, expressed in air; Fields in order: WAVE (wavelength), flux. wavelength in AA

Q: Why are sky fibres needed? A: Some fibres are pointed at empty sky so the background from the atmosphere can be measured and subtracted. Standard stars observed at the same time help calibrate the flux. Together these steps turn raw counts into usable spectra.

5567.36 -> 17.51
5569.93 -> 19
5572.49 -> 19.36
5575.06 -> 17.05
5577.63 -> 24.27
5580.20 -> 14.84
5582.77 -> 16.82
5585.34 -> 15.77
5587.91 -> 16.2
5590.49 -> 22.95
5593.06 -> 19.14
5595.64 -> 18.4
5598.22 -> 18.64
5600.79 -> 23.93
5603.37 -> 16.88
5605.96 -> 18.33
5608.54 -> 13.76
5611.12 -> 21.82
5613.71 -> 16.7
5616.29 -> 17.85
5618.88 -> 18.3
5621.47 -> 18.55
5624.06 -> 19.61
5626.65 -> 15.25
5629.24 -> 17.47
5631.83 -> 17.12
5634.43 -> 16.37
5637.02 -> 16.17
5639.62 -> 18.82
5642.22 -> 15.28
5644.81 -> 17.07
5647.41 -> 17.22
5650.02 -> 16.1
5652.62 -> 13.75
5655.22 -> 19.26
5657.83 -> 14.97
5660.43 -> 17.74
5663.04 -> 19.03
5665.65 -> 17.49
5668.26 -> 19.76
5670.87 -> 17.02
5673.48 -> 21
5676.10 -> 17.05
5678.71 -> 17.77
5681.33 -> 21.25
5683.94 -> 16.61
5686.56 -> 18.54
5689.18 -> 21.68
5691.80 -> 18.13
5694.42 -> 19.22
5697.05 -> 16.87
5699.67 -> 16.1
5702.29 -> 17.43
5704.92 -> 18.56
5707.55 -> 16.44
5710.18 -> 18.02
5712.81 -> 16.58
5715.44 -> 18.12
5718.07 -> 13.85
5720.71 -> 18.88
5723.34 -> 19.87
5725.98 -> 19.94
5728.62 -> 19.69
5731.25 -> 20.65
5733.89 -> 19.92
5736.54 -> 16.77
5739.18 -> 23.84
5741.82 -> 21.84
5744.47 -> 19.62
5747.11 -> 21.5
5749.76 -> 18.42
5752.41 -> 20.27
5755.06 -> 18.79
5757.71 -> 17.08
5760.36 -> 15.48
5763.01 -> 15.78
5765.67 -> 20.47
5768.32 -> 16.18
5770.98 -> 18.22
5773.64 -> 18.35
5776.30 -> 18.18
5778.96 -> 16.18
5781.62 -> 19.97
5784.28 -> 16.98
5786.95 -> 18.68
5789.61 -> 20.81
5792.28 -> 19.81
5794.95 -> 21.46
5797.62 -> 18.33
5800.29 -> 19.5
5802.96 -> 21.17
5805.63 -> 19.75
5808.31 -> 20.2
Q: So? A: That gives 0.05 mag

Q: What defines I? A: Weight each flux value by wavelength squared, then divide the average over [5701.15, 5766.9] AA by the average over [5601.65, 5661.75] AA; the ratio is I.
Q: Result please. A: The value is 1.1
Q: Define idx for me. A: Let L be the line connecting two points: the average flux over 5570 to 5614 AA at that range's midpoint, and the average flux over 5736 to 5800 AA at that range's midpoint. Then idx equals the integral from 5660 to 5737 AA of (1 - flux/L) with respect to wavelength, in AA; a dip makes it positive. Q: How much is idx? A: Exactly 1.7 AA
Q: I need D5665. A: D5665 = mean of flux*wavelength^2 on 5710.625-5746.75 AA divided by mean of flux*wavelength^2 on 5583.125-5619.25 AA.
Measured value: 1.09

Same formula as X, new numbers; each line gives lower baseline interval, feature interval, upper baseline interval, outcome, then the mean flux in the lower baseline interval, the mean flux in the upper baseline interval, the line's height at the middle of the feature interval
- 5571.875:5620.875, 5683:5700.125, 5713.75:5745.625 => 0.05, 18.5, 19.4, 19.1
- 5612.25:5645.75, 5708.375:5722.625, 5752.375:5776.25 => 0.02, 17.3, 17.7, 17.6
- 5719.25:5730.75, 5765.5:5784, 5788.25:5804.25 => 0.11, 19.6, 20.2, 20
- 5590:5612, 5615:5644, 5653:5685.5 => 0.08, 19.1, 18.1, 18.7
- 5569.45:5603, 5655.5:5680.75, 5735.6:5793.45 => 0.04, 18.9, 18.8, 18.8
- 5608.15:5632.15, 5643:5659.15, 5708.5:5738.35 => 0.10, 17.8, 18.5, 18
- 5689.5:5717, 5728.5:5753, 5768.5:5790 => -0.13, 17.7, 18.2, 17.9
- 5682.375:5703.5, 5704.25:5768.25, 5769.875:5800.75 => -0.01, 18.1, 18.9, 18.5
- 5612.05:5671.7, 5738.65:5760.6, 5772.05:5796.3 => -0.07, 17.3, 18.9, 18.5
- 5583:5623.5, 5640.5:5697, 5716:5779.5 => 0.04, 18.5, 18.8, 18.6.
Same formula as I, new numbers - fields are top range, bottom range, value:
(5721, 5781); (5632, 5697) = 1.10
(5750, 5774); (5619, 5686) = 1.06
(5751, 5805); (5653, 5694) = 1.05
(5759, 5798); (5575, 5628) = 1.06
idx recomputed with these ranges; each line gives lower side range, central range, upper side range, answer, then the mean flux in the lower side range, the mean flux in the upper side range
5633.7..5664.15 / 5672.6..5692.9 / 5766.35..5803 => -2.0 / 16.8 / 18.8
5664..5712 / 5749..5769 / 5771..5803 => 1.0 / 18.3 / 19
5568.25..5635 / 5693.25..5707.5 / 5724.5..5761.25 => 1.3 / 18.3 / 19.6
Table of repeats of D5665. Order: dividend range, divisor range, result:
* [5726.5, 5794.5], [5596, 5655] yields 1.13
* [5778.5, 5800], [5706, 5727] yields 1.11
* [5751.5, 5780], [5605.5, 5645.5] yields 1.07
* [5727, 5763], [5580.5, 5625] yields 1.11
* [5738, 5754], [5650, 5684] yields 1.20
